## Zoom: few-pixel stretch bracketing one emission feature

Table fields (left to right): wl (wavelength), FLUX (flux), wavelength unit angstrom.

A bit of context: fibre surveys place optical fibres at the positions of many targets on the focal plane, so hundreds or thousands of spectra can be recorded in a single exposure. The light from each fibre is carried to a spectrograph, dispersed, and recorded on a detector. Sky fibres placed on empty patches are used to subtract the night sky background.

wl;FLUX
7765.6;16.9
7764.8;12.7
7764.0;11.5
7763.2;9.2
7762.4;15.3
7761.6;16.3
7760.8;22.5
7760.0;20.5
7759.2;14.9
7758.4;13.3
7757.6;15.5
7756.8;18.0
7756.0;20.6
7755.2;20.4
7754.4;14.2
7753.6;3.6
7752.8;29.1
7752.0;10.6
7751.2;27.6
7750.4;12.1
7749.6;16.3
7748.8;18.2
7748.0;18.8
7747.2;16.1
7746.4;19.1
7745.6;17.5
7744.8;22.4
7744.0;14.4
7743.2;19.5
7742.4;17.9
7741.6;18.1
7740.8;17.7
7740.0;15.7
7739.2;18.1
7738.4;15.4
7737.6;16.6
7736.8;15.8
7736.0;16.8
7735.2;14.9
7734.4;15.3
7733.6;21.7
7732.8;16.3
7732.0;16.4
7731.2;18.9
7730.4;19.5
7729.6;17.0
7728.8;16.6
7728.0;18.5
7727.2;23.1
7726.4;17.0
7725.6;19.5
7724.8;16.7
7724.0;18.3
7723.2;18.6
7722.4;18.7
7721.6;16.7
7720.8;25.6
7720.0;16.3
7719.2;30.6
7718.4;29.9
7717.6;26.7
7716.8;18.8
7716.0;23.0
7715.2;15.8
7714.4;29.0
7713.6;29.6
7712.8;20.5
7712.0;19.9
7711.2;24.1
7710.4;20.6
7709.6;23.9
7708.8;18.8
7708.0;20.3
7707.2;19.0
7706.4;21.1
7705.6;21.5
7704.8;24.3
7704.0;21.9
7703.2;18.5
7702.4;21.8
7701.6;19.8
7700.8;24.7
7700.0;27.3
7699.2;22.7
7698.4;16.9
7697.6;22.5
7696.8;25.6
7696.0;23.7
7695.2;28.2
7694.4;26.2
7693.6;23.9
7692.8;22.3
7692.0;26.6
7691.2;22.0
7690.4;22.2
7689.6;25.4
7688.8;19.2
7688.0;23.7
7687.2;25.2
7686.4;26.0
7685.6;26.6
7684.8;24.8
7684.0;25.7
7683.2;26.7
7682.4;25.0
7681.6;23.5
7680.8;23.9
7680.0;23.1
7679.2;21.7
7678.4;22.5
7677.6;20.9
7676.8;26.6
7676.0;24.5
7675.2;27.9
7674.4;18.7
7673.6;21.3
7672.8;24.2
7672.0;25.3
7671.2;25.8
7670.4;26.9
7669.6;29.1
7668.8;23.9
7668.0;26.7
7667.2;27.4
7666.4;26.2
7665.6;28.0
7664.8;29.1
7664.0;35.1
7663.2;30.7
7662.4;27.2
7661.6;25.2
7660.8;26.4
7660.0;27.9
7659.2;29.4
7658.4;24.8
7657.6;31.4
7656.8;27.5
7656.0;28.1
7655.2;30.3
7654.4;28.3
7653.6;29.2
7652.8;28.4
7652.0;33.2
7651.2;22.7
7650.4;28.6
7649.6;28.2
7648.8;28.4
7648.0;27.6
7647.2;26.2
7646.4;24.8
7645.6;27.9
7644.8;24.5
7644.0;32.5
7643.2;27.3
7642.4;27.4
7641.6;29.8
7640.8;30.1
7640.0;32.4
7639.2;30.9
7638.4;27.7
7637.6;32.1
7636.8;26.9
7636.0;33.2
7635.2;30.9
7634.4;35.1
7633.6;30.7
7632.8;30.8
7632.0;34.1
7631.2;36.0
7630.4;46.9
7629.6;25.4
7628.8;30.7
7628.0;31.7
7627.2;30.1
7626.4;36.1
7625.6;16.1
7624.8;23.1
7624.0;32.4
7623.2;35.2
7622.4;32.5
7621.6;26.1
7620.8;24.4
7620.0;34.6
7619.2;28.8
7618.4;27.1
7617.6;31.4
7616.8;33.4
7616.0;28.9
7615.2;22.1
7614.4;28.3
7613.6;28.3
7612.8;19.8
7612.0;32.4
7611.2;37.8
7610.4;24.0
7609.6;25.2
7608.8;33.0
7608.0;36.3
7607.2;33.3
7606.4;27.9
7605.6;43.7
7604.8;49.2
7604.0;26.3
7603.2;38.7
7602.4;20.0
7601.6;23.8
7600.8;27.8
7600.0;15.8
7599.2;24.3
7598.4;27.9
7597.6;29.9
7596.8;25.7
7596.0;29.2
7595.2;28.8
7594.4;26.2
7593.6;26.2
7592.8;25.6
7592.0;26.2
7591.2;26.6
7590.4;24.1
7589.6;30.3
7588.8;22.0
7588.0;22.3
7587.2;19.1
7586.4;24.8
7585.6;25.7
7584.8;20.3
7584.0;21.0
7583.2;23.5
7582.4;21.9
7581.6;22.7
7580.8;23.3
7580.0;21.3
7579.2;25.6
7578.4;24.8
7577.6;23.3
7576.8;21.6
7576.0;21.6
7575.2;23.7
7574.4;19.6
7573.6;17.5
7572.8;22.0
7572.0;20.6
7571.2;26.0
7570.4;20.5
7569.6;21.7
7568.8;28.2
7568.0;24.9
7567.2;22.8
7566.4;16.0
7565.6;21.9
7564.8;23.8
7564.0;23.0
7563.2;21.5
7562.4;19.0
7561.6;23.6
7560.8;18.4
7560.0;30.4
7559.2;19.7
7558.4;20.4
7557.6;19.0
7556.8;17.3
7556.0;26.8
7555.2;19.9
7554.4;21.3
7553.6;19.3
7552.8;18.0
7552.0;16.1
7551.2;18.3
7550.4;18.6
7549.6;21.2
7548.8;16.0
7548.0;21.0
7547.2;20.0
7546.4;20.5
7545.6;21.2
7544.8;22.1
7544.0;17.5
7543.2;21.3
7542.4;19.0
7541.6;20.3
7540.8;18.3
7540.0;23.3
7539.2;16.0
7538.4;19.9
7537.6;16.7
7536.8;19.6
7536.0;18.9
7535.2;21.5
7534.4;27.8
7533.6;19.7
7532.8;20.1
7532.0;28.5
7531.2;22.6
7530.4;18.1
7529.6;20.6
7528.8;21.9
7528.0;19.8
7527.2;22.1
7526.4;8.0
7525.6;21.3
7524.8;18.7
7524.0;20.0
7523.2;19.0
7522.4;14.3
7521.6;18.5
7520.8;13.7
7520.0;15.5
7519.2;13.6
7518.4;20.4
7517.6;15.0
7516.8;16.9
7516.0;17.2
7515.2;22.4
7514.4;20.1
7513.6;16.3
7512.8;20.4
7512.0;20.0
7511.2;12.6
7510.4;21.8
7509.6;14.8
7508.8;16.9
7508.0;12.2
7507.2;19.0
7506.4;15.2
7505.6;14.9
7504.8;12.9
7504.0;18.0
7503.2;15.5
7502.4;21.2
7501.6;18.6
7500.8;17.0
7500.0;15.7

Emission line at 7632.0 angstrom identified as Mg II 2798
